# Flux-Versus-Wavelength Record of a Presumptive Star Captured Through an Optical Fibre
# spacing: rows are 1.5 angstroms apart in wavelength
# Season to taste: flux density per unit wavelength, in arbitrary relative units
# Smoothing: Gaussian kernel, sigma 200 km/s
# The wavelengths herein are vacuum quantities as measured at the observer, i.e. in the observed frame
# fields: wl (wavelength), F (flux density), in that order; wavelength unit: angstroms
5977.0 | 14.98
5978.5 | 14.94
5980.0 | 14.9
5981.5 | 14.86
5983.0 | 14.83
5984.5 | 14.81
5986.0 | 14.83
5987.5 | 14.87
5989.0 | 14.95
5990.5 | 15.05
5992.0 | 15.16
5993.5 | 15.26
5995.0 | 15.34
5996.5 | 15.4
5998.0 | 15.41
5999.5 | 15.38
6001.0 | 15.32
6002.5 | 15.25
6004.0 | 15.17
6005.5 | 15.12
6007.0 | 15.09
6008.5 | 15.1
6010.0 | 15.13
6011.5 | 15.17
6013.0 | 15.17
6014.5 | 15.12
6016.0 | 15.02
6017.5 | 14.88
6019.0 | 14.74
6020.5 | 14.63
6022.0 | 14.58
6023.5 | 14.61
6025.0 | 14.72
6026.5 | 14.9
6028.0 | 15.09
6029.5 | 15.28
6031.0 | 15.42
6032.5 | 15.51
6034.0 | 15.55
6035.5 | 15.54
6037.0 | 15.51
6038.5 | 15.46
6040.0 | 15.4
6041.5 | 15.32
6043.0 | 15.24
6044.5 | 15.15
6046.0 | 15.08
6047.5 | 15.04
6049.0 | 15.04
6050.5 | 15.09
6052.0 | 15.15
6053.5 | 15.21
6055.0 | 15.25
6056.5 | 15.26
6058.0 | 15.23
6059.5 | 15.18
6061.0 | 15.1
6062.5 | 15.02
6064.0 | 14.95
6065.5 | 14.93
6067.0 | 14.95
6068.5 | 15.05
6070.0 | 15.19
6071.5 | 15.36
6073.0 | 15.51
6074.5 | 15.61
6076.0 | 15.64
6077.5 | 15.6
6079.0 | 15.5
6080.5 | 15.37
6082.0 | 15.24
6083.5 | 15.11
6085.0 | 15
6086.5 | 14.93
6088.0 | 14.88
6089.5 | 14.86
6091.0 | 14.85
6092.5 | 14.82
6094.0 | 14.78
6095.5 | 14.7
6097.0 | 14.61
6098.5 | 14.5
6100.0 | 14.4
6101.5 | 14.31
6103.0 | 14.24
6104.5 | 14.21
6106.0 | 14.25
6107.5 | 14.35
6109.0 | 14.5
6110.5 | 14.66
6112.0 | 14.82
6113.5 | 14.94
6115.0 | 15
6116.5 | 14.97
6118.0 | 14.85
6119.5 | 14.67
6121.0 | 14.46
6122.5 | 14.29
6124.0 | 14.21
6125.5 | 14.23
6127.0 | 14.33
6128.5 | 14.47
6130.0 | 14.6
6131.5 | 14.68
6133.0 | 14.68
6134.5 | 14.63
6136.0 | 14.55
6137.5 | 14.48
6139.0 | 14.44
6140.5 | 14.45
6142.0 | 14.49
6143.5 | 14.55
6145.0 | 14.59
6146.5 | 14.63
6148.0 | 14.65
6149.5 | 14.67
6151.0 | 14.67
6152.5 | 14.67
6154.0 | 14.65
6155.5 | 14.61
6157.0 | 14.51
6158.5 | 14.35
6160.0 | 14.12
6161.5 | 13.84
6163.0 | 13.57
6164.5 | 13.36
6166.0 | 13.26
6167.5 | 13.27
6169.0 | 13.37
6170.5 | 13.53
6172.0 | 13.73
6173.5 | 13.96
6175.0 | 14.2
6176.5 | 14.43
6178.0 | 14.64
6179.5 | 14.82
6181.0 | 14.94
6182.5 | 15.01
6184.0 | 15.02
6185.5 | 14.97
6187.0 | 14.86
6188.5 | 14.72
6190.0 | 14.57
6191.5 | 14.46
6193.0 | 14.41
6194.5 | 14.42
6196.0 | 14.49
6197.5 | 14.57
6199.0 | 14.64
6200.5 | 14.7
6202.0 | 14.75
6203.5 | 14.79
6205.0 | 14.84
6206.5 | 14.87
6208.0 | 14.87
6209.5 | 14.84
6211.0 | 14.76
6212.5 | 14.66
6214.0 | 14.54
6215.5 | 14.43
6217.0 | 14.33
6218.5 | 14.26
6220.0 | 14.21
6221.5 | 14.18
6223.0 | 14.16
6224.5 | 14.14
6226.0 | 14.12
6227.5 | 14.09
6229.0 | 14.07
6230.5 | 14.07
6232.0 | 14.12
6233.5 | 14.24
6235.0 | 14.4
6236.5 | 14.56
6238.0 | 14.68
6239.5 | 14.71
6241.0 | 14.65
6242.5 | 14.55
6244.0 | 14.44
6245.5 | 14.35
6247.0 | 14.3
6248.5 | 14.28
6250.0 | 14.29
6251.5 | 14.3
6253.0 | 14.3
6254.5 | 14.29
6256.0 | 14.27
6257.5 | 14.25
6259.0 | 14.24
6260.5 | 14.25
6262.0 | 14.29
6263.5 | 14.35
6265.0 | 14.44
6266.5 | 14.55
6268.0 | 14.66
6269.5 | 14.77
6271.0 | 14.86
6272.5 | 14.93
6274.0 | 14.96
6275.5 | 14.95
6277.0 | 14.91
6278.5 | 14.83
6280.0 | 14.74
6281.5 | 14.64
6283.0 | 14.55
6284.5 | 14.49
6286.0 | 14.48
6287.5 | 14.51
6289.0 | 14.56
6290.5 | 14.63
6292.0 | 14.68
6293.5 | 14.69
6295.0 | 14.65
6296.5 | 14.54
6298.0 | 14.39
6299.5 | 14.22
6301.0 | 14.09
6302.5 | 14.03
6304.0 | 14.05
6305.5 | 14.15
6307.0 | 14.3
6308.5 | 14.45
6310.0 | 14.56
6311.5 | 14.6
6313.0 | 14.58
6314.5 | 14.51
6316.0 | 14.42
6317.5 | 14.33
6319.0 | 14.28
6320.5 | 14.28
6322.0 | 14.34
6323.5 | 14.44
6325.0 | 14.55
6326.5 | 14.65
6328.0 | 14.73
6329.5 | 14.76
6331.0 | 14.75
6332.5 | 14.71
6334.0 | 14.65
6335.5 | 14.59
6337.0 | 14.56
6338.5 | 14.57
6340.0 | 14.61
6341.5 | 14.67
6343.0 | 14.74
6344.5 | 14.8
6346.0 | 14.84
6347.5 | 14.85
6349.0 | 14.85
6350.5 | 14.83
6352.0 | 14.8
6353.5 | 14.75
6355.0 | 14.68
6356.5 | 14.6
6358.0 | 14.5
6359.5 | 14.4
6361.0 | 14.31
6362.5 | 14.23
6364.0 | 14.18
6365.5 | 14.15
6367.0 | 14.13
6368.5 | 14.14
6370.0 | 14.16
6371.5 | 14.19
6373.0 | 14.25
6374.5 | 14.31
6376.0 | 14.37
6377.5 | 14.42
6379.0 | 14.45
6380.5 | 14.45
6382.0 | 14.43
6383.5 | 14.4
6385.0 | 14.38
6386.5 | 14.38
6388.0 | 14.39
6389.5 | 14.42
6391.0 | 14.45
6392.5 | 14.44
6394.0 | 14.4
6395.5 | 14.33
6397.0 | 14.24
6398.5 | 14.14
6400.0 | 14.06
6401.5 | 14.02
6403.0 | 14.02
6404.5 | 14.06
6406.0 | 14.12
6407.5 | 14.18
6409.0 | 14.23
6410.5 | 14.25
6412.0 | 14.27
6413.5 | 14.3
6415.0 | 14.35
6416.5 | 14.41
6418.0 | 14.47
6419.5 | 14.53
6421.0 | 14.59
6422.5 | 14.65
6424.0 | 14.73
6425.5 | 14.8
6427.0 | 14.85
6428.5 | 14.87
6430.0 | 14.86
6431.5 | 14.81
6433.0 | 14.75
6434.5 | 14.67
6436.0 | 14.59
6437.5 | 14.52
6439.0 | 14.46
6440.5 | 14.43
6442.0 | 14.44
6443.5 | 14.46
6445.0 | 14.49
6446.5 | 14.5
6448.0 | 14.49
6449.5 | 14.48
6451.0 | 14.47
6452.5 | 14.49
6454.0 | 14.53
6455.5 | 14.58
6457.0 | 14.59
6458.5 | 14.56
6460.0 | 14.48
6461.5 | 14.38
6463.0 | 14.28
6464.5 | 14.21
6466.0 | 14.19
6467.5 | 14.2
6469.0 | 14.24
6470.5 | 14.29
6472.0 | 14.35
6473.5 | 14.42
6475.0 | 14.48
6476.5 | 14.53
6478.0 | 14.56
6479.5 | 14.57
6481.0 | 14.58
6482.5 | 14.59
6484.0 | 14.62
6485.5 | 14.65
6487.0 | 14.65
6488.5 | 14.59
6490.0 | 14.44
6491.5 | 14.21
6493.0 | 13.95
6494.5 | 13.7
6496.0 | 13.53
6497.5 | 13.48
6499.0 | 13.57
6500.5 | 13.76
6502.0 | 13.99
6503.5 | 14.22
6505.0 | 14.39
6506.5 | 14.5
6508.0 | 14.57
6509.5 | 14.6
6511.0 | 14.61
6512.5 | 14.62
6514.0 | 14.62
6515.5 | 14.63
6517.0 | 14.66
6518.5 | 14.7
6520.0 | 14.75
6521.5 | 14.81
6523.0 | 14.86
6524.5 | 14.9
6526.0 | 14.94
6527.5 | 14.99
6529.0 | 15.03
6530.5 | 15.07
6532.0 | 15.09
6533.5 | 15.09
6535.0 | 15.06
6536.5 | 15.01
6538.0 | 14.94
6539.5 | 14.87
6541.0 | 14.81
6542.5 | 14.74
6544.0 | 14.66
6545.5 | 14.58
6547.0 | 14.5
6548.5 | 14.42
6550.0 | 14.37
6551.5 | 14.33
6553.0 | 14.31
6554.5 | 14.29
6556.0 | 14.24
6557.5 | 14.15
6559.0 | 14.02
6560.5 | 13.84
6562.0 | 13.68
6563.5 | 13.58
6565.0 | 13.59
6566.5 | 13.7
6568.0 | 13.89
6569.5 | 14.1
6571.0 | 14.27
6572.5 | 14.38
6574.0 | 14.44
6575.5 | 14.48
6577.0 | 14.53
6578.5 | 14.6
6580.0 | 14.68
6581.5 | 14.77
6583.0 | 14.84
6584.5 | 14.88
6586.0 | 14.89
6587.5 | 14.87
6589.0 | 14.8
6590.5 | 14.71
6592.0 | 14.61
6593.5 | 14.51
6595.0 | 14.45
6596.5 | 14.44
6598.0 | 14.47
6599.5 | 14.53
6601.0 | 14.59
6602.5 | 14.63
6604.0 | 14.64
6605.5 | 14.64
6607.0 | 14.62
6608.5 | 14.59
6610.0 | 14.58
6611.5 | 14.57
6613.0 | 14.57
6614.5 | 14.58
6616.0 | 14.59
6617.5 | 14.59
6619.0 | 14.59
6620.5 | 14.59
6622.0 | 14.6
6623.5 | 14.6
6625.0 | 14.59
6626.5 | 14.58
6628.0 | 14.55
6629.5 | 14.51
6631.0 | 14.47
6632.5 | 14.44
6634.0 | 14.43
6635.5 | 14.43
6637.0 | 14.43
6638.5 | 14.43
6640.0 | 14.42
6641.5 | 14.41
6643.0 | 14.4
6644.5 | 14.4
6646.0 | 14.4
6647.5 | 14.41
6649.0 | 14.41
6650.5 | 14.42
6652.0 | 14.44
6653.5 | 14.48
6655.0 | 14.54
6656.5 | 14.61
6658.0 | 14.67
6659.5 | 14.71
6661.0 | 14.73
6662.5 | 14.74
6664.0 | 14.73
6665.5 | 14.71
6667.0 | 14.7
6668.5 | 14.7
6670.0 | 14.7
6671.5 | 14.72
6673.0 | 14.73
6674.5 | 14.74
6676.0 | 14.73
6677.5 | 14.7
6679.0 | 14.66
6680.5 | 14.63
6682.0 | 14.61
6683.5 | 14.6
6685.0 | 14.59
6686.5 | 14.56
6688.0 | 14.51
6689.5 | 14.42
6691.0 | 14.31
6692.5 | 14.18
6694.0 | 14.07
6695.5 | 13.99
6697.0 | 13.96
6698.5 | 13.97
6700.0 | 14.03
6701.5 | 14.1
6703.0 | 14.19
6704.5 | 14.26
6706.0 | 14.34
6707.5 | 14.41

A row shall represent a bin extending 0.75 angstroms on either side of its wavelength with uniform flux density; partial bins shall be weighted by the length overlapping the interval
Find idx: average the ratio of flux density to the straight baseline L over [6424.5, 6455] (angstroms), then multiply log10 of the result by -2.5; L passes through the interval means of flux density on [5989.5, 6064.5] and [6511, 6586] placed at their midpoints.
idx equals 0.01 mag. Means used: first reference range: 15.2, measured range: 14.6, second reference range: 14.5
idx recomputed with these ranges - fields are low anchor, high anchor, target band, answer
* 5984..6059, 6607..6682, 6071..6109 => 0.01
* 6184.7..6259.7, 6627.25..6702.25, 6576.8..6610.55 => -0.01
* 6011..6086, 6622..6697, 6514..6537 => -0.02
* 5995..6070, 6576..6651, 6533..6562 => 0.01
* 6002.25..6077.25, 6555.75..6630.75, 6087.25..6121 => 0.03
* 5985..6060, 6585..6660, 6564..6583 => 0.02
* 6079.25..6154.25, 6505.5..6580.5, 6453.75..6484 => 0.01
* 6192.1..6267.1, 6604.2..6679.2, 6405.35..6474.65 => 0.00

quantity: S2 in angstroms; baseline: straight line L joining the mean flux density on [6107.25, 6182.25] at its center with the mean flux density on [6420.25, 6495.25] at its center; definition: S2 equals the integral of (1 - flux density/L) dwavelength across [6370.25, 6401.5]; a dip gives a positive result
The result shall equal 0.30 angstroms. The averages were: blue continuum 14.4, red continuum 14.5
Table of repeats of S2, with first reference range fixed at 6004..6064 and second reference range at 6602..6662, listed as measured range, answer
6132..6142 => 0.3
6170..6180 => 0.5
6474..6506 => 0.9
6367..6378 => 0.4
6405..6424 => 0.5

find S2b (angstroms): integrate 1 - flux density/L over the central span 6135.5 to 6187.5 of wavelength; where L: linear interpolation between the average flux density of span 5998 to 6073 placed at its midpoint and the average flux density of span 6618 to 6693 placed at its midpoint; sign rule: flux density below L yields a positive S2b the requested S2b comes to 2.4 angstroms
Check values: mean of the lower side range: 15.1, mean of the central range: 14.3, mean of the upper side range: 14.6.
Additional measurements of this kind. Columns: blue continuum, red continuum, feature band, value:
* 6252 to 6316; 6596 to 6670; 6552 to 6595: 0.58 angstroms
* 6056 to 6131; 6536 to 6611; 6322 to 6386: 0.53 angstroms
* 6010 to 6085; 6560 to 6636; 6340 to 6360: 0.10 angstroms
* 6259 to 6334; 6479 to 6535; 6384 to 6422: 0.57 angstroms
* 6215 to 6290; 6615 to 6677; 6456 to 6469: 0.13 angstroms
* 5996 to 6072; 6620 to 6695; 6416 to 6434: 0.08 angstroms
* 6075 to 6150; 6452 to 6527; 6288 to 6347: 0.12 angstroms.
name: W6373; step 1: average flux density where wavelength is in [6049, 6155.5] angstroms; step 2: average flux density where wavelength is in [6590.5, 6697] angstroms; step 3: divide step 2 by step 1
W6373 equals 0.98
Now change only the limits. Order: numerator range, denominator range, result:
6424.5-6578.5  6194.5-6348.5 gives 1.00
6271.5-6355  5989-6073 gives 0.96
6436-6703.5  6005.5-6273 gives 0.99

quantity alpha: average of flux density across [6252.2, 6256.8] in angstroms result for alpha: 14.3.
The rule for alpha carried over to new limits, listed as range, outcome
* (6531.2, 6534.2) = 15.1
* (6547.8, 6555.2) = 14.3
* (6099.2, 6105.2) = 14.3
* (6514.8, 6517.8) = 14.6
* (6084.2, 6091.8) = 14.9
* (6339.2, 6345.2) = 14.7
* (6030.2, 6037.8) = 15.5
